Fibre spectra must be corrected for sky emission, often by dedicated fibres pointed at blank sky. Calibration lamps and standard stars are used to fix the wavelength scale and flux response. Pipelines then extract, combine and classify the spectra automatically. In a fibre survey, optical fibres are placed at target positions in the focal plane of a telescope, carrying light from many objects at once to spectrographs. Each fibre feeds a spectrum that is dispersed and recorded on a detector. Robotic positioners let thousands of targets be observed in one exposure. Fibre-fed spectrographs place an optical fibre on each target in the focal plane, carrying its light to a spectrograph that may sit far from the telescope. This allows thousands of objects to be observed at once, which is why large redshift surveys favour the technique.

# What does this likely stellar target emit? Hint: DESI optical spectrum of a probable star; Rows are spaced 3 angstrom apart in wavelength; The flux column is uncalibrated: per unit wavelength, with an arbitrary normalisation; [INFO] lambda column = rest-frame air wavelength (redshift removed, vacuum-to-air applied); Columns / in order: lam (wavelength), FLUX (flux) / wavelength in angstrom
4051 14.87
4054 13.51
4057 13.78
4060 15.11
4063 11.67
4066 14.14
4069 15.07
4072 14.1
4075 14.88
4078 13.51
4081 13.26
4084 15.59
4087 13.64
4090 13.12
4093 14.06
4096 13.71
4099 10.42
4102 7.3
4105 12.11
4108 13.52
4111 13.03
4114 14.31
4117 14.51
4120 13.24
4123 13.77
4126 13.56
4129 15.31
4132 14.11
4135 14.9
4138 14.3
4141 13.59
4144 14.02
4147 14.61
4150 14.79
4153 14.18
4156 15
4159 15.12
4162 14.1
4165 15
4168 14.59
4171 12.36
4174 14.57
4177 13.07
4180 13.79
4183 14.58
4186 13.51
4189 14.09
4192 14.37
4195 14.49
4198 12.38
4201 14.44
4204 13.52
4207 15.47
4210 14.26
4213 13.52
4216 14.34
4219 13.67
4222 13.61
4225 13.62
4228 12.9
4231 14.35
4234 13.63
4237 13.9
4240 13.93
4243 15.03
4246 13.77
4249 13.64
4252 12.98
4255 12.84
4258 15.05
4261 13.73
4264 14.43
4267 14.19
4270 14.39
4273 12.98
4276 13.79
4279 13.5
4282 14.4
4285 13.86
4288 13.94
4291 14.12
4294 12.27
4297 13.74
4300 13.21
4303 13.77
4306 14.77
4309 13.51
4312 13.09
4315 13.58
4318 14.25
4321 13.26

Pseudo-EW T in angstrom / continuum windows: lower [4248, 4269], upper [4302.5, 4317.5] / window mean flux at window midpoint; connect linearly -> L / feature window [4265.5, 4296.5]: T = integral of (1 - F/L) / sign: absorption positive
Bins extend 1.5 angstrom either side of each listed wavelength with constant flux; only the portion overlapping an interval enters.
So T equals 0.2 angstrom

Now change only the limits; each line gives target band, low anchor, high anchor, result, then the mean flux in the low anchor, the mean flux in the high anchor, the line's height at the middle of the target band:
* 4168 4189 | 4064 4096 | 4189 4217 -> 0.5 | 14.1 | 14.1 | 14.1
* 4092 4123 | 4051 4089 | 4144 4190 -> 3.2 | 14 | 14.2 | 14.1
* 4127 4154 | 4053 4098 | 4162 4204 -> -0.9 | 13.9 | 13.9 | 13.9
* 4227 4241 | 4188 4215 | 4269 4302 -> 0.1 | 14.1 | 13.6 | 13.9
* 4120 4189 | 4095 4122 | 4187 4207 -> -4.9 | 12.5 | 14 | 13.3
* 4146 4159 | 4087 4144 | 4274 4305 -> -1.3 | 13.3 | 13.7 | 13.4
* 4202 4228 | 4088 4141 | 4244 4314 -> -0.7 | 13.3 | 13.7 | 13.6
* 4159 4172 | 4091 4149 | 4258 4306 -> -0.7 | 13.4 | 13.8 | 13.5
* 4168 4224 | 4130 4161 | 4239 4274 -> 1.2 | 14.5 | 13.9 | 14.2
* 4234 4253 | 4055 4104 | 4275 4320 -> -0.4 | 13.3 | 13.7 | 13.6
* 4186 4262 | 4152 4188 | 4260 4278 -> 0.7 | 14.2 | 13.9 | 14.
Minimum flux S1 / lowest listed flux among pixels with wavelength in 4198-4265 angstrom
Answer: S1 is 12.38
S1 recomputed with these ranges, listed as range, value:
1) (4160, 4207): 12.36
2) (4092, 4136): 7.3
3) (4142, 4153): 14.02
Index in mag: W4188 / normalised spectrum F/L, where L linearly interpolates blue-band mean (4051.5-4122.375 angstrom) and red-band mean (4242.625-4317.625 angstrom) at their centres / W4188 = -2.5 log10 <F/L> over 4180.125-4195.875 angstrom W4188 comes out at -0.04 mag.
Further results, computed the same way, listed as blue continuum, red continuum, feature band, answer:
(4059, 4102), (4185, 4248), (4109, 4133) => -0.03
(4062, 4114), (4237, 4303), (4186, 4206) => -0.03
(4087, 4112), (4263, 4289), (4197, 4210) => -0.06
